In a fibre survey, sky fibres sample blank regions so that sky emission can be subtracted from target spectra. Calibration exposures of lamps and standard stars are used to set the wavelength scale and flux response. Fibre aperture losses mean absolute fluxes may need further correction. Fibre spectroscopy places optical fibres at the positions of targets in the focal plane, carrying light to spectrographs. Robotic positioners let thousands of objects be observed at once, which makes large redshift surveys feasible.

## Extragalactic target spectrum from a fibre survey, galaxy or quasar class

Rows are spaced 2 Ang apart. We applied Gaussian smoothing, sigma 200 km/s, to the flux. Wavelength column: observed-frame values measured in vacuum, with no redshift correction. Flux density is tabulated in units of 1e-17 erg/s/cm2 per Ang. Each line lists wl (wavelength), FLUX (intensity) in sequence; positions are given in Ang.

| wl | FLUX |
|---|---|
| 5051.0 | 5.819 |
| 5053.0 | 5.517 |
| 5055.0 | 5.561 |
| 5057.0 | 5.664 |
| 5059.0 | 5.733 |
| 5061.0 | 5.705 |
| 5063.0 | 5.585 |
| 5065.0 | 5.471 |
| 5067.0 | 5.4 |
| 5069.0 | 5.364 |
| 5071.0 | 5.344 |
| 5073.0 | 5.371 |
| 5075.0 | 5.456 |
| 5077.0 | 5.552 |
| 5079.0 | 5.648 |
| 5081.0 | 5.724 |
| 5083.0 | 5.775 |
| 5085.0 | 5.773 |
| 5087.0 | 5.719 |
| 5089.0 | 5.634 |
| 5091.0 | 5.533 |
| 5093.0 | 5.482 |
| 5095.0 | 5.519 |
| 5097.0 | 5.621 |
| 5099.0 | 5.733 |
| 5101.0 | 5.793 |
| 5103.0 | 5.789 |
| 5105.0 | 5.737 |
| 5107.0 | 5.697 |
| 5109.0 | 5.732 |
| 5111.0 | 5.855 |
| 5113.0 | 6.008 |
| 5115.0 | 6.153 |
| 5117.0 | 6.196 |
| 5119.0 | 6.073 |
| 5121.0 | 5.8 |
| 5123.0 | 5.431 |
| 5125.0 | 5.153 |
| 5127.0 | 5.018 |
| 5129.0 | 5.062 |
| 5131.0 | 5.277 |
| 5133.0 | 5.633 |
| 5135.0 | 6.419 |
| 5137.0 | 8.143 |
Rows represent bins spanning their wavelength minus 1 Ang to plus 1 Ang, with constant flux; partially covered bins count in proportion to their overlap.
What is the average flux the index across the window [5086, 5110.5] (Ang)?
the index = 5.67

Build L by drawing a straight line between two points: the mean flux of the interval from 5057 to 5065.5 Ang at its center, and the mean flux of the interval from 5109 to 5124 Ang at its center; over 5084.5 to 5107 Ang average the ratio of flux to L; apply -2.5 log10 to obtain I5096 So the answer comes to 0.03 mag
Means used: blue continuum 5.64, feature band 5.67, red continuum 5.92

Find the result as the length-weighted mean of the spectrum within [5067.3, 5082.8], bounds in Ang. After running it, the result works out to 5.5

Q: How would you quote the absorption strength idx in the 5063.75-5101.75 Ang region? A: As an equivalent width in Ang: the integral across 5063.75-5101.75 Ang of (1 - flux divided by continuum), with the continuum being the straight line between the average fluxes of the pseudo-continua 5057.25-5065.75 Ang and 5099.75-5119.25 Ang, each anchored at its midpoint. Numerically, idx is 1.2 Ang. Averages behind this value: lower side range 5.63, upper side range 5.89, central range 5.57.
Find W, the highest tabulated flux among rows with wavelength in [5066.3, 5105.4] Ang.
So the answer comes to 5.793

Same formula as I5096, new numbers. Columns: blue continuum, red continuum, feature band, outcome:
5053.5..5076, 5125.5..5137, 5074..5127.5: -0.02 mag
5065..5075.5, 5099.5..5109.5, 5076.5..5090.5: -0.03 mag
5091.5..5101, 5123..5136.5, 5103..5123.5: -0.06 mag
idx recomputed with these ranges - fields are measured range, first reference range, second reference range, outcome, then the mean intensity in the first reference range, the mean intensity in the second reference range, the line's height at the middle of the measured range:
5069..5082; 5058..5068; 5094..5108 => 0.3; 5.58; 5.7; 5.62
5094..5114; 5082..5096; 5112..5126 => -0.1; 5.63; 5.83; 5.73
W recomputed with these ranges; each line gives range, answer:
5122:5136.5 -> 6.419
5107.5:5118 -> 6.196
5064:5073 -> 5.471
